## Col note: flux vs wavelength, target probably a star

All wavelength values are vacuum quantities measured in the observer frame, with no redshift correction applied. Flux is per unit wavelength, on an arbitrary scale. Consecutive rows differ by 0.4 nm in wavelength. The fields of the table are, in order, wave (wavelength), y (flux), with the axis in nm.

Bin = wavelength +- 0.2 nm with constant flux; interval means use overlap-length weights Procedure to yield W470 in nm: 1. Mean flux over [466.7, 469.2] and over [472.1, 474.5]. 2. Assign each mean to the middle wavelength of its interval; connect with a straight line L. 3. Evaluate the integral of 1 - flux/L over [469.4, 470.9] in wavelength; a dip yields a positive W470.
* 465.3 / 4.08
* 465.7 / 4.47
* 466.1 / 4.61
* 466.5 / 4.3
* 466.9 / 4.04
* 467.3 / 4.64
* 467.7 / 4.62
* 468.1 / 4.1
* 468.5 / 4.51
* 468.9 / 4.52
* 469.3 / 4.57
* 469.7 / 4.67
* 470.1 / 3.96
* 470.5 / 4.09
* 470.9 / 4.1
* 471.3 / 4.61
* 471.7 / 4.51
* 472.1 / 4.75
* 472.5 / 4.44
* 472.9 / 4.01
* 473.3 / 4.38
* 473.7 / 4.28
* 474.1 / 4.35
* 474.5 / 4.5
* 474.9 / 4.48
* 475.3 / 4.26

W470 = 0.05 nm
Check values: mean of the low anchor 4.41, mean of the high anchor 4.35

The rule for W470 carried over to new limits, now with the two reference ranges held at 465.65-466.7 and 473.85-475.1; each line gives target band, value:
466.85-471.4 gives 0.078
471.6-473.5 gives 0.012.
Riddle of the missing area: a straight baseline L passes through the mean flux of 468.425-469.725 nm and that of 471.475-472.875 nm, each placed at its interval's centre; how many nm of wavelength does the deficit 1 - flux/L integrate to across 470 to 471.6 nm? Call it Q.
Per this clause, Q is 0.11 nm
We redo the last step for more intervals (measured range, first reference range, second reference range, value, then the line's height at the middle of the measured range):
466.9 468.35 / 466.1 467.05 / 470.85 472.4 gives -0.025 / 4.32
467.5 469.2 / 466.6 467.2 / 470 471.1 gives -0.128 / 4.13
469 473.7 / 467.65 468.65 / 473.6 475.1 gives 0.023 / 4.39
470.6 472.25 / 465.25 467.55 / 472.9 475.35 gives -0.037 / 4.36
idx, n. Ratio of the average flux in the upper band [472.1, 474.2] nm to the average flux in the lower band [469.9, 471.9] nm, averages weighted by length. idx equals 1.02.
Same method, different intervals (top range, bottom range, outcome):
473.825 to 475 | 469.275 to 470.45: 1.02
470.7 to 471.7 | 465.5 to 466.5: 0.98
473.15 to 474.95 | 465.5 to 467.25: 1.00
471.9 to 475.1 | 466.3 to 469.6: 1.00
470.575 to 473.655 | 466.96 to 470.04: 0.98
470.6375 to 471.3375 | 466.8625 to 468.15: 0.97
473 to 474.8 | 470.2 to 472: 1.01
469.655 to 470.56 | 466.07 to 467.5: 0.96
